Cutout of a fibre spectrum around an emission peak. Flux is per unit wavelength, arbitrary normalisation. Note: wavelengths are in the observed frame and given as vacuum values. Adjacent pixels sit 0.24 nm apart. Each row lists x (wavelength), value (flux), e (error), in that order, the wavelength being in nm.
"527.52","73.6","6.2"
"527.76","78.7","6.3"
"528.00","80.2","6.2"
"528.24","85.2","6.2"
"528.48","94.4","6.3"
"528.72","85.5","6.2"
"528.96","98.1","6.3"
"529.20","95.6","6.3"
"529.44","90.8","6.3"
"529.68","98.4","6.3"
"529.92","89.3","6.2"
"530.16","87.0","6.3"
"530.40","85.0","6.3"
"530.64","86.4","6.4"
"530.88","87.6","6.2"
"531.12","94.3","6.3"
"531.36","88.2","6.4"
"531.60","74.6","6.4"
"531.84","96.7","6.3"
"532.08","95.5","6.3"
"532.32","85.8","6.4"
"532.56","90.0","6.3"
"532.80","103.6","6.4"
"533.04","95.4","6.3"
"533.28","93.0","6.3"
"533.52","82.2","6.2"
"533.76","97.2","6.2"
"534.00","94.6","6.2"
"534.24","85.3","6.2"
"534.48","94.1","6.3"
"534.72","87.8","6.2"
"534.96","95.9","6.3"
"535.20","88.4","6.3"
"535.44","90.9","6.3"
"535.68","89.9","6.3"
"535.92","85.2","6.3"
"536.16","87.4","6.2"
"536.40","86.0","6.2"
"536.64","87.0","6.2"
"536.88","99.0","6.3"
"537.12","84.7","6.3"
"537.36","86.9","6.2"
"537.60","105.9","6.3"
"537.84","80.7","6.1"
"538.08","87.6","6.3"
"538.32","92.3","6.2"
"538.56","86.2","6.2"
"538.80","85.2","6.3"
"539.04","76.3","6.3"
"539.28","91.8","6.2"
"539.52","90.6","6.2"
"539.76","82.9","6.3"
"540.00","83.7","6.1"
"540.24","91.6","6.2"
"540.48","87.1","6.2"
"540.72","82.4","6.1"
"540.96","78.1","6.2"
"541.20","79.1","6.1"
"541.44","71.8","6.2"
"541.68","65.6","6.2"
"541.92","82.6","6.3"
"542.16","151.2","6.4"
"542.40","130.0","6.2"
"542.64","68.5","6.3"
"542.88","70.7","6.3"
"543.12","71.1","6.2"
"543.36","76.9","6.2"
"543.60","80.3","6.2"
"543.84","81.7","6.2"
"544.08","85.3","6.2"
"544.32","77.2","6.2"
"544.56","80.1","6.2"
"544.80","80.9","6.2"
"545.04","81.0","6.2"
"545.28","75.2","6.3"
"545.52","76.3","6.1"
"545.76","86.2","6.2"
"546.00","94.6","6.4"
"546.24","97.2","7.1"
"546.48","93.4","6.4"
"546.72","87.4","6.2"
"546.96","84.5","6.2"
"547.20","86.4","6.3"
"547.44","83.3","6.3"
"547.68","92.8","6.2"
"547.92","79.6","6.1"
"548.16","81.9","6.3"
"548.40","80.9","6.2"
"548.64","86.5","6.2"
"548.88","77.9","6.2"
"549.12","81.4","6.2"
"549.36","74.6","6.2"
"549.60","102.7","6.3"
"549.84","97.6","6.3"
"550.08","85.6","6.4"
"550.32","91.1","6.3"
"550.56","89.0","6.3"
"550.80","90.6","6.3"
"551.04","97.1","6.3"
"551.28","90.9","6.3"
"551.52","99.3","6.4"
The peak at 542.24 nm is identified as H-beta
